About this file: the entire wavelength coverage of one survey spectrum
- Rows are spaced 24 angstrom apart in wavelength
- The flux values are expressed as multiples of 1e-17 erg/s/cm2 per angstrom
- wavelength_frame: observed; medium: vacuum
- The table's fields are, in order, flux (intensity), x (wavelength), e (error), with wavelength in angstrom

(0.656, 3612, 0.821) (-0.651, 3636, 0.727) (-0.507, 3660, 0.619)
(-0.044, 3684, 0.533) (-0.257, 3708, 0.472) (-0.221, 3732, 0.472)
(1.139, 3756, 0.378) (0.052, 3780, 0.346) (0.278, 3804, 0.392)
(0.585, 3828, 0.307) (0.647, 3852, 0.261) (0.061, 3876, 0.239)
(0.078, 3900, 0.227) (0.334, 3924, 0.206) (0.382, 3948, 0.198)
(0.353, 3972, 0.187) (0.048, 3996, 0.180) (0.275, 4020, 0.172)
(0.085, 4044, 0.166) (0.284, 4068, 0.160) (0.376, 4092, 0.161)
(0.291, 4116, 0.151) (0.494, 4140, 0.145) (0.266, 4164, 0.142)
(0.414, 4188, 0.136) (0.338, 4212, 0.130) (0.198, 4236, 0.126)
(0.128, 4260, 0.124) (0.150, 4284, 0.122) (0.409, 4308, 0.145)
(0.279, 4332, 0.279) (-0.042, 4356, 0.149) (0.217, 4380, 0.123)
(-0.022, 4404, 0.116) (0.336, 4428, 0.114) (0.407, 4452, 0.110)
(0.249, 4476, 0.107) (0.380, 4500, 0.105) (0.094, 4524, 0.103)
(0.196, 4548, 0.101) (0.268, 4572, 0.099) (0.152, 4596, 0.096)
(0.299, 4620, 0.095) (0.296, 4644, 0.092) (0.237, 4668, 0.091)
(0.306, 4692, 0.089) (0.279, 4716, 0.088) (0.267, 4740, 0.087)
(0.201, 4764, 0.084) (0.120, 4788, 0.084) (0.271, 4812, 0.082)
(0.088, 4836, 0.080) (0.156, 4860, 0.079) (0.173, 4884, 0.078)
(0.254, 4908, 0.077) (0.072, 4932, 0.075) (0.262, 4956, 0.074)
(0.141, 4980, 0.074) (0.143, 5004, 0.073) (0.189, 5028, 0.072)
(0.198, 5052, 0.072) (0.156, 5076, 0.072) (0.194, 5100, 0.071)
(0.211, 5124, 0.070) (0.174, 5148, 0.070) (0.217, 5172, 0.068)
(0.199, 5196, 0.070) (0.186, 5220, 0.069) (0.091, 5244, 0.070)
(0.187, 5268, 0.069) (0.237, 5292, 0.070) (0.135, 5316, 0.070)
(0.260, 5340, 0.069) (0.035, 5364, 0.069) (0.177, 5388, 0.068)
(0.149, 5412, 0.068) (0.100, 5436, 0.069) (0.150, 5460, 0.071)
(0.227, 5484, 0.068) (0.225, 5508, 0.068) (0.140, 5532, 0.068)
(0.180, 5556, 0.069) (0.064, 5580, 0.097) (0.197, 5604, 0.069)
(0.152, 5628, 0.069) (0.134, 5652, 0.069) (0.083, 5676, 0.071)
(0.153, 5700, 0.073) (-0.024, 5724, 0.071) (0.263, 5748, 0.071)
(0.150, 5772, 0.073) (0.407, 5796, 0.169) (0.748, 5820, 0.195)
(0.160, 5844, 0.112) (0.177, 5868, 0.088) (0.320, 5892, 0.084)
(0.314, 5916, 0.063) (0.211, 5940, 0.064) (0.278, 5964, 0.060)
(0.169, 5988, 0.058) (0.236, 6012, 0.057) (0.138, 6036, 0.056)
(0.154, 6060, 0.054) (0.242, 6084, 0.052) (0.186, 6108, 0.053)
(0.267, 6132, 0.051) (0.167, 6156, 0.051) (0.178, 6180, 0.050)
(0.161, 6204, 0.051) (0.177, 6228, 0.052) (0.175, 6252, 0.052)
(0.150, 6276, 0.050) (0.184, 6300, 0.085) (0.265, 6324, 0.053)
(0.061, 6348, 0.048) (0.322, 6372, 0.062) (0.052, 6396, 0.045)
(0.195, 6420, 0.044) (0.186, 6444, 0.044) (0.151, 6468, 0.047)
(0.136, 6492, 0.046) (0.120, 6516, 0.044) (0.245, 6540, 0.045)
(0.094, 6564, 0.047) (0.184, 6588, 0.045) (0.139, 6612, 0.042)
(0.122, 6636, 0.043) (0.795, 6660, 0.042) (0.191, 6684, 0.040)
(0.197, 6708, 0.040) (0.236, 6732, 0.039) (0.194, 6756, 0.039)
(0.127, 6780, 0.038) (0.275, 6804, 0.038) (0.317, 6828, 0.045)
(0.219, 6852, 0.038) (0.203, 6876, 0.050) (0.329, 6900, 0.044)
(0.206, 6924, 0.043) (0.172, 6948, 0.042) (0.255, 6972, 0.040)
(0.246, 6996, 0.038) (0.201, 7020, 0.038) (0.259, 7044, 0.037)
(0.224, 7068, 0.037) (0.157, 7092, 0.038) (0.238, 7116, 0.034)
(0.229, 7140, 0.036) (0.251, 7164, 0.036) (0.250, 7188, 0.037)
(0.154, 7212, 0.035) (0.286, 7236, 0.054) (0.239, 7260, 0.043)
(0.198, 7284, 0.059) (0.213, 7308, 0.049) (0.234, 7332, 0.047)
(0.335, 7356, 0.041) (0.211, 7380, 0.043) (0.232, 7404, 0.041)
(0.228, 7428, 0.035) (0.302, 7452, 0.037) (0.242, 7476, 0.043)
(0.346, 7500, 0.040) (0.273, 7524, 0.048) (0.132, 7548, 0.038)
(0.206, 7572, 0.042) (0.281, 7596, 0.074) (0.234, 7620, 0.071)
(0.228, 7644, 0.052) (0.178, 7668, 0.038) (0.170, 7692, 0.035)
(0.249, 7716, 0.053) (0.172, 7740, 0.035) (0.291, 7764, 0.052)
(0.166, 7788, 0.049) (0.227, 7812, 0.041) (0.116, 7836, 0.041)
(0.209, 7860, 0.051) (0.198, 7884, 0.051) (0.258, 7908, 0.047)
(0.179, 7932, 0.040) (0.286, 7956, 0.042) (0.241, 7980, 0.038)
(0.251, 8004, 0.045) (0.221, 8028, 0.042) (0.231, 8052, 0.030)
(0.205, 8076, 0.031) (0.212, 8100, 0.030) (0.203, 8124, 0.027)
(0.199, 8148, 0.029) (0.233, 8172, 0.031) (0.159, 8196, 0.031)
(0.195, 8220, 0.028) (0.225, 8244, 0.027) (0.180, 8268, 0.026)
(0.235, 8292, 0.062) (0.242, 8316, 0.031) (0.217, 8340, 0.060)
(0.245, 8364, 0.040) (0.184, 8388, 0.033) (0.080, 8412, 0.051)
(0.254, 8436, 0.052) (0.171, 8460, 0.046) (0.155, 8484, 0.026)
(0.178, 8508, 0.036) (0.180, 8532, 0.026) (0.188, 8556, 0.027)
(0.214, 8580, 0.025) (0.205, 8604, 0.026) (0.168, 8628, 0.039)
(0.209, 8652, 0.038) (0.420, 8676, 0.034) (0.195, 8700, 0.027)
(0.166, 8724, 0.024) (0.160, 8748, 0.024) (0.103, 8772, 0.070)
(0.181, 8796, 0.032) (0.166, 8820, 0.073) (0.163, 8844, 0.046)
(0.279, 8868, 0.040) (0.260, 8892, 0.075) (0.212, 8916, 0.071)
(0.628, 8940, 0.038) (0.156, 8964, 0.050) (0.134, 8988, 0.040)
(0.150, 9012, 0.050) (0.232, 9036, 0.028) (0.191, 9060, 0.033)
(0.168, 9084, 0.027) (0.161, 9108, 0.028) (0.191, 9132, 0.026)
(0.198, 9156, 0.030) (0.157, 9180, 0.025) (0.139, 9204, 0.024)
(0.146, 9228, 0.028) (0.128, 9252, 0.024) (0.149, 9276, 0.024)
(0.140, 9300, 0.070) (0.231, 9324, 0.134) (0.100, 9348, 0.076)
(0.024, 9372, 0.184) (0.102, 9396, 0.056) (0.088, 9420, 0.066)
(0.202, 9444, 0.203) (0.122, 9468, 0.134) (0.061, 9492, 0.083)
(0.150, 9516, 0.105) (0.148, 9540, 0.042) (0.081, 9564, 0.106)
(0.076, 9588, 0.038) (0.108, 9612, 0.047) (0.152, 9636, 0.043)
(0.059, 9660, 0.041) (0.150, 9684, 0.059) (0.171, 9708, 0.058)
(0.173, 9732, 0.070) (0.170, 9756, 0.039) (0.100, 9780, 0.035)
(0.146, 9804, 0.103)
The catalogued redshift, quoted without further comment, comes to 0.786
